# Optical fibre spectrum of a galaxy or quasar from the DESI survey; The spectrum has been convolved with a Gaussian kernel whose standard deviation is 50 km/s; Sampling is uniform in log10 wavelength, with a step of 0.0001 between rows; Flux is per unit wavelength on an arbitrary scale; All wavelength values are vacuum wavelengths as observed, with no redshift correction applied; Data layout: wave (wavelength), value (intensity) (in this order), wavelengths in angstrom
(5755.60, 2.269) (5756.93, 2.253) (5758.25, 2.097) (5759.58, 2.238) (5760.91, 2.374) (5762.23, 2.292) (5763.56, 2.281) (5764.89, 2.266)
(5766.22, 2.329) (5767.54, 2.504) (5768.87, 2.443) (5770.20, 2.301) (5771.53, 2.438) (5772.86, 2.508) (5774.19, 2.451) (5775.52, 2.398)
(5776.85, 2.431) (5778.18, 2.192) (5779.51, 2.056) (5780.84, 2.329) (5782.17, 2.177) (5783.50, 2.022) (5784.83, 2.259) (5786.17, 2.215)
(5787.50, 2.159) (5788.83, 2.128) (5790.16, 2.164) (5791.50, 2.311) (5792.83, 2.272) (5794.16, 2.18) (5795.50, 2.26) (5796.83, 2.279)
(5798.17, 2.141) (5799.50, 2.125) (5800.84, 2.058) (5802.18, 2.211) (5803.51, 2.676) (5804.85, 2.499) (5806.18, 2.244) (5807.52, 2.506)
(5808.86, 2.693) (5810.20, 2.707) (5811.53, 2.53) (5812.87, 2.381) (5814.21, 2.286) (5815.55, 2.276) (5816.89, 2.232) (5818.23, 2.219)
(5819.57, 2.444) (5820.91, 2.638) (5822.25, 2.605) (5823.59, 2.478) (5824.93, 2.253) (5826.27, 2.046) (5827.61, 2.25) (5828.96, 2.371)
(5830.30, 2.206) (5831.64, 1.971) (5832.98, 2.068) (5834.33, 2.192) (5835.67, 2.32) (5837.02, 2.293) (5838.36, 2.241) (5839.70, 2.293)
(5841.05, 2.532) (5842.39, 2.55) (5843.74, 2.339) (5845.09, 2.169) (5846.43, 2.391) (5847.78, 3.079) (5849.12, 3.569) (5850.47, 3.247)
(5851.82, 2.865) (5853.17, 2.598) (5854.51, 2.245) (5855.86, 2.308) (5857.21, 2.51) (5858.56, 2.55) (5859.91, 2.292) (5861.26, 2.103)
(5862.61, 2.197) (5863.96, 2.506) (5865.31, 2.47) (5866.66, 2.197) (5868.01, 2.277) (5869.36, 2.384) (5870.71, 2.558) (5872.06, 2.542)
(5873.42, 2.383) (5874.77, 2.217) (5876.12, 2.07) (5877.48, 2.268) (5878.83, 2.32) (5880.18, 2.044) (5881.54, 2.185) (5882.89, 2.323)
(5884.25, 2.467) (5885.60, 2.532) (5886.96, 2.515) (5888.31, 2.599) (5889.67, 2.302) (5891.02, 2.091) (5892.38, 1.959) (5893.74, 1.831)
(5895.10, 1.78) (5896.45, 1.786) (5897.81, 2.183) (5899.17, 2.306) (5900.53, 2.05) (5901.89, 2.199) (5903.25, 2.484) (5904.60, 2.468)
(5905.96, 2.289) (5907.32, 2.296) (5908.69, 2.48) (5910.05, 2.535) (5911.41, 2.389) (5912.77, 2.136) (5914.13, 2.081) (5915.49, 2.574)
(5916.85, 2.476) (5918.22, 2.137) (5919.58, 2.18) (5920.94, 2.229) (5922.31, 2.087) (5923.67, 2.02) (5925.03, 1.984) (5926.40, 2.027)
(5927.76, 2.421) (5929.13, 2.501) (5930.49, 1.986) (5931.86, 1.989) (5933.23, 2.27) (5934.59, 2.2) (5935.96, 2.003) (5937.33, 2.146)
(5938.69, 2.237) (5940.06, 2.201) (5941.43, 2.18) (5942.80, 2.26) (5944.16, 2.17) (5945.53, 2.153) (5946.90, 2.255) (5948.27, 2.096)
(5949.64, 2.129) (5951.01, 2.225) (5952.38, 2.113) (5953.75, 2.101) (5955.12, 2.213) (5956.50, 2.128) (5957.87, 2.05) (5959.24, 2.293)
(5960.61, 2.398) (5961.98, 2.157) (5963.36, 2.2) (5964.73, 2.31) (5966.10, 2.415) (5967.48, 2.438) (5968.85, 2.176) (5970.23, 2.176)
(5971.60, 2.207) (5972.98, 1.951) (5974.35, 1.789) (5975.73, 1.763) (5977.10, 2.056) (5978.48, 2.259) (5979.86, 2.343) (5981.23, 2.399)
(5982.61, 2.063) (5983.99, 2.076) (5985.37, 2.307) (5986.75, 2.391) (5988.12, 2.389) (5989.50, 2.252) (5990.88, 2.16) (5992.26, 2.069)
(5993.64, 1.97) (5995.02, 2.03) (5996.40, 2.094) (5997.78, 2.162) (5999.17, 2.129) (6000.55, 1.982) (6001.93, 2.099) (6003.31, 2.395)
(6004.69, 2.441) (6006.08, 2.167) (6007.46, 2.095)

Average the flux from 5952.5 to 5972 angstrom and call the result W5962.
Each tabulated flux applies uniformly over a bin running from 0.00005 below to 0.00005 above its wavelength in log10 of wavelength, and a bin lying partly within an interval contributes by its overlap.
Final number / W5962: 2.23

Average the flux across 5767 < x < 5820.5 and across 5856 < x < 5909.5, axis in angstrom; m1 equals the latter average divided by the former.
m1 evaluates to 0.98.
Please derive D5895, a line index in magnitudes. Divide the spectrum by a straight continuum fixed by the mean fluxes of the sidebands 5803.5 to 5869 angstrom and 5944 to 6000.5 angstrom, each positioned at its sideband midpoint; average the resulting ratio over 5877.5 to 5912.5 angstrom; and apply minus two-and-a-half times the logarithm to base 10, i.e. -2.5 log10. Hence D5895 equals 0.03 mag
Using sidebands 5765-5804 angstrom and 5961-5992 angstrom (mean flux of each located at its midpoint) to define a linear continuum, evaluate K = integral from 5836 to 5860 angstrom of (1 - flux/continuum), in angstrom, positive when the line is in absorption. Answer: -3.4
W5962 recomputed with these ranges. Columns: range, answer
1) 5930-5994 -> 2.17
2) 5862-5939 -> 2.25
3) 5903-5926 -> 2.28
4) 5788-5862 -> 2.39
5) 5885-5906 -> 2.21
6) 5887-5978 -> 2.19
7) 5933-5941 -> 2.17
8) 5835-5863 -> 2.51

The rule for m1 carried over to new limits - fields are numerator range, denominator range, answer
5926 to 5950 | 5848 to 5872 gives 0.86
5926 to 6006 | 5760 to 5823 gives 0.94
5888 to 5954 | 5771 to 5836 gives 0.95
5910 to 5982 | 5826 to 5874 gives 0.90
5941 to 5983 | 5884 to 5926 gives 0.97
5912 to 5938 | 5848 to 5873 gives 0.86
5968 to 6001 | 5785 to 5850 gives 0.91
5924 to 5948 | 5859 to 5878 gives 0.94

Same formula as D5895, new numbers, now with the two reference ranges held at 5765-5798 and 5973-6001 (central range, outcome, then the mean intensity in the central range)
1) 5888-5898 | 0.082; 2.04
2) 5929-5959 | 0.001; 2.16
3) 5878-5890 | -0.076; 2.37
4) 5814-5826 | -0.057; 2.37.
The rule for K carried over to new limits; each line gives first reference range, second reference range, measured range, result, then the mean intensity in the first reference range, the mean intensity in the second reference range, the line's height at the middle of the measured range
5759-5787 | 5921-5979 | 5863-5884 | -0.9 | 2.31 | 2.16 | 2.22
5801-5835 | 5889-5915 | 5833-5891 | -3.8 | 2.35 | 2.2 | 2.27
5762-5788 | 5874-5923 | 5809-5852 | -3.0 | 2.3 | 2.25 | 2.28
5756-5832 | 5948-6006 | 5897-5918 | -0.9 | 2.31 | 2.18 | 2.23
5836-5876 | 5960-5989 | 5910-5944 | 1.6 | 2.47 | 2.2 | 2.31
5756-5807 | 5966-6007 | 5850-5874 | -2.3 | 2.28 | 2.17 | 2.23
